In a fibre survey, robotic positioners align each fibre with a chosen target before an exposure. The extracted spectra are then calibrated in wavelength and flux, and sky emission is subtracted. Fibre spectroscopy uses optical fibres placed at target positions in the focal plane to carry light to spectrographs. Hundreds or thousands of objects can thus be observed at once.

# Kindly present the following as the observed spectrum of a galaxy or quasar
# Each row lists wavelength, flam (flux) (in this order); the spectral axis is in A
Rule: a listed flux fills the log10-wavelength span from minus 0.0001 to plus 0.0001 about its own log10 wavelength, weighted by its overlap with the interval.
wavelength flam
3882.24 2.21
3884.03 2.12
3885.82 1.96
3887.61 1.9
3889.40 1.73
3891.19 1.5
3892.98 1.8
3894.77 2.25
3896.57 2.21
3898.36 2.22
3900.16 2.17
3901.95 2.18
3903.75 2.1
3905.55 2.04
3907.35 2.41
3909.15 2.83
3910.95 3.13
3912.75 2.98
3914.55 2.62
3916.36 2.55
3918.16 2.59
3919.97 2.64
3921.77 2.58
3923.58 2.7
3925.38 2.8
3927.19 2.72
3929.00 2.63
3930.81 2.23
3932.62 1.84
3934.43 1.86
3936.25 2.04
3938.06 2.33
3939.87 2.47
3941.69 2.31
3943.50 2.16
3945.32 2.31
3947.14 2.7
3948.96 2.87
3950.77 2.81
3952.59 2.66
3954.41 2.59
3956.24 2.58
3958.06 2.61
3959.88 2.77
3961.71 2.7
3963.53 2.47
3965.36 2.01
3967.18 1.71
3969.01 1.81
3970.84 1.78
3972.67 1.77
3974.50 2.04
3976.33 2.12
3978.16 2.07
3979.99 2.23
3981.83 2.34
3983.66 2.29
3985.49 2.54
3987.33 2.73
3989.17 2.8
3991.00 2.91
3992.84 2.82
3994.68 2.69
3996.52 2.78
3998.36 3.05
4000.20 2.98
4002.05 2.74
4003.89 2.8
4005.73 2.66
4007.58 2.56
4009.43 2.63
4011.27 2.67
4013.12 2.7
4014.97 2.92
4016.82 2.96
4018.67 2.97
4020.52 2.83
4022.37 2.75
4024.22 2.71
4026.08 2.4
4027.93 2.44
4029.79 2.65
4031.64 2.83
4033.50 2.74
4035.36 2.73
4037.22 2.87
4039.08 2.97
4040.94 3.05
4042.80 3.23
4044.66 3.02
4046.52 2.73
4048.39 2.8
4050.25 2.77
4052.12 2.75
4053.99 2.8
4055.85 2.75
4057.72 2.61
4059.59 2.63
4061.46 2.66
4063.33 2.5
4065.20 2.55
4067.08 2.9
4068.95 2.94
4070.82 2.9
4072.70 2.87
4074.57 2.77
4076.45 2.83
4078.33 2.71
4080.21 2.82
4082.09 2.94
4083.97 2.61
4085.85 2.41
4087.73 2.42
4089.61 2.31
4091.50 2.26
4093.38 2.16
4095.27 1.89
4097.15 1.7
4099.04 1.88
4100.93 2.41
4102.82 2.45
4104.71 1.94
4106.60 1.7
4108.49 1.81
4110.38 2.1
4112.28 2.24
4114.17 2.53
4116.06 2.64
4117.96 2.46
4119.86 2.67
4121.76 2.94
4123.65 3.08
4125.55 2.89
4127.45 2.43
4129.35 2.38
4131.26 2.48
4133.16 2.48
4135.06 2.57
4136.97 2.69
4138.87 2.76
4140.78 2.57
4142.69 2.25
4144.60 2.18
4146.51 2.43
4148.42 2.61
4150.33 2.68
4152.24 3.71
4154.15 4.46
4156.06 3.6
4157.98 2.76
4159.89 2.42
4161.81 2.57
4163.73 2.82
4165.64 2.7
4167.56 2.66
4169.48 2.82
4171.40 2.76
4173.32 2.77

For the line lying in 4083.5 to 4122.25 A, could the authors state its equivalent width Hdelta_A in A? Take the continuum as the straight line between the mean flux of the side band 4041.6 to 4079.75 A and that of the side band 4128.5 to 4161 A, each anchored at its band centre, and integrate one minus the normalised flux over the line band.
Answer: 7.3 A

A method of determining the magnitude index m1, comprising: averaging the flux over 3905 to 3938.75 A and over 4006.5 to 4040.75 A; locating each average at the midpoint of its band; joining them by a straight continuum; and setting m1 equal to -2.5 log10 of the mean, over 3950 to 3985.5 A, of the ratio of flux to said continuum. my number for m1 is 0.14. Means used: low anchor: 2.51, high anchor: 2.75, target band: 2.29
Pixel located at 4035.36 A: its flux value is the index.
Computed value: 2.73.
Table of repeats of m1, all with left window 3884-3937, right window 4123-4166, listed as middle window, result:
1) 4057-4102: 0.045 mag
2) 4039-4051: -0.146 mag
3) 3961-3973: 0.188 mag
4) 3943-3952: -0.090 mag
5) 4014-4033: -0.089 mag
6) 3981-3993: -0.070 mag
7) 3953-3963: -0.102 mag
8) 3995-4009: -0.121 mag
